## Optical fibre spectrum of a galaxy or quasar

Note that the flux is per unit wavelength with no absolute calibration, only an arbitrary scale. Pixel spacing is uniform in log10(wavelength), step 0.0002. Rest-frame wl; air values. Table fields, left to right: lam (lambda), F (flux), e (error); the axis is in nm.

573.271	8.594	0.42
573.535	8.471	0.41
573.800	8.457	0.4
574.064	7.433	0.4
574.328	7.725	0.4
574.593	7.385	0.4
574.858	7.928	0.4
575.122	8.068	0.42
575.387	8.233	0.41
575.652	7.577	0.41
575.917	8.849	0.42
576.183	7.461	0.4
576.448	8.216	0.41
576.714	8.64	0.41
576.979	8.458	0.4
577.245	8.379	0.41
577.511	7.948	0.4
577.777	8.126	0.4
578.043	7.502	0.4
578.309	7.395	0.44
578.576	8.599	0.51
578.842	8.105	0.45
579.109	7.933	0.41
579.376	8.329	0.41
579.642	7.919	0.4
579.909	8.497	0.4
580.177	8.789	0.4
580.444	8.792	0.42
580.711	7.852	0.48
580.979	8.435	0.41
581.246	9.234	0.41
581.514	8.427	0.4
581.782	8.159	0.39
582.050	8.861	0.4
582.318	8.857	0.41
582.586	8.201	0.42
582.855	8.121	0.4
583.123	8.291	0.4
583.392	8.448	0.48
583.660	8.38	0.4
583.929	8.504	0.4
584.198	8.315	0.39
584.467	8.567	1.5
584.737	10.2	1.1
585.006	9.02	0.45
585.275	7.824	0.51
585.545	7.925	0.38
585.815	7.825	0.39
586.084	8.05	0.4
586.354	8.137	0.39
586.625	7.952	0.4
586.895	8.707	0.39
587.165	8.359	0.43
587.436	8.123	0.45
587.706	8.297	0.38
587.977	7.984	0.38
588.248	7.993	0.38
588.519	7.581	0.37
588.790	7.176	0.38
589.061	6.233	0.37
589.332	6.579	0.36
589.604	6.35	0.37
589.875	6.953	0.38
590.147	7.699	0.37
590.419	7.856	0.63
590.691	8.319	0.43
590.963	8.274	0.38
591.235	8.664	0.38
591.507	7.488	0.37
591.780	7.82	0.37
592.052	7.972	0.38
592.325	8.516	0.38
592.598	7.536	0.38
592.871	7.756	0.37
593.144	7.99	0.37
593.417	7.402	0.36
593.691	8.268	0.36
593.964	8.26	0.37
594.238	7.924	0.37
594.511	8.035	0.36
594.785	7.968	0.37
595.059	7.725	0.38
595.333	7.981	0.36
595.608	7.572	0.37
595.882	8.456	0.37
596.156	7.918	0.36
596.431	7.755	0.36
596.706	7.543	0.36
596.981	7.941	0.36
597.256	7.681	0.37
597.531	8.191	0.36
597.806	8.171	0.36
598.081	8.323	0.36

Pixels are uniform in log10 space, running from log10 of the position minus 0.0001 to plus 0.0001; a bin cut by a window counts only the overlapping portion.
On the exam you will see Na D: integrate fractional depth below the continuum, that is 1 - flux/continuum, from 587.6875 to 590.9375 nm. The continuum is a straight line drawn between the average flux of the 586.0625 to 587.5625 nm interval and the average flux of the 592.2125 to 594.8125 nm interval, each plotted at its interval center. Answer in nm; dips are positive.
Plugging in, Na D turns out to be 0.285 nm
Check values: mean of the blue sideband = 8.23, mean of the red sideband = 7.96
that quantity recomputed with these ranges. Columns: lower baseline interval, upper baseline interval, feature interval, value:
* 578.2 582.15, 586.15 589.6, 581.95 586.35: -0.23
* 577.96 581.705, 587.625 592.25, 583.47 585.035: -0.16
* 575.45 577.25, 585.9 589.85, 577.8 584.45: -0.29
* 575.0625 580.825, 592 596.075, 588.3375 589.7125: 0.20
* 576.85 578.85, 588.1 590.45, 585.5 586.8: -0.11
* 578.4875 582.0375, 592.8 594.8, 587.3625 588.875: 0.05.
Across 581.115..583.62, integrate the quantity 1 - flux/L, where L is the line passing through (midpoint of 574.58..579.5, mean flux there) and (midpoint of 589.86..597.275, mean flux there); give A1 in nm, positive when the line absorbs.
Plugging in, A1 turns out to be -0.15 nm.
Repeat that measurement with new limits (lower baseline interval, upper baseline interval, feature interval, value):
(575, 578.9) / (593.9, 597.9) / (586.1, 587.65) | -0.04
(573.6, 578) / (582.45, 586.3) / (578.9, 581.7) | -0.06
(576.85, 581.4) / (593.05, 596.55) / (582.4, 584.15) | -0.04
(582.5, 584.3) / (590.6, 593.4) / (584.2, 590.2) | 0.21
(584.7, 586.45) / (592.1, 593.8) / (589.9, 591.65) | 0.01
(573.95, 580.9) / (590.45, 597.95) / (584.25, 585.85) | -0.11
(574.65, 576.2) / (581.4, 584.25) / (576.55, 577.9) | -0.03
